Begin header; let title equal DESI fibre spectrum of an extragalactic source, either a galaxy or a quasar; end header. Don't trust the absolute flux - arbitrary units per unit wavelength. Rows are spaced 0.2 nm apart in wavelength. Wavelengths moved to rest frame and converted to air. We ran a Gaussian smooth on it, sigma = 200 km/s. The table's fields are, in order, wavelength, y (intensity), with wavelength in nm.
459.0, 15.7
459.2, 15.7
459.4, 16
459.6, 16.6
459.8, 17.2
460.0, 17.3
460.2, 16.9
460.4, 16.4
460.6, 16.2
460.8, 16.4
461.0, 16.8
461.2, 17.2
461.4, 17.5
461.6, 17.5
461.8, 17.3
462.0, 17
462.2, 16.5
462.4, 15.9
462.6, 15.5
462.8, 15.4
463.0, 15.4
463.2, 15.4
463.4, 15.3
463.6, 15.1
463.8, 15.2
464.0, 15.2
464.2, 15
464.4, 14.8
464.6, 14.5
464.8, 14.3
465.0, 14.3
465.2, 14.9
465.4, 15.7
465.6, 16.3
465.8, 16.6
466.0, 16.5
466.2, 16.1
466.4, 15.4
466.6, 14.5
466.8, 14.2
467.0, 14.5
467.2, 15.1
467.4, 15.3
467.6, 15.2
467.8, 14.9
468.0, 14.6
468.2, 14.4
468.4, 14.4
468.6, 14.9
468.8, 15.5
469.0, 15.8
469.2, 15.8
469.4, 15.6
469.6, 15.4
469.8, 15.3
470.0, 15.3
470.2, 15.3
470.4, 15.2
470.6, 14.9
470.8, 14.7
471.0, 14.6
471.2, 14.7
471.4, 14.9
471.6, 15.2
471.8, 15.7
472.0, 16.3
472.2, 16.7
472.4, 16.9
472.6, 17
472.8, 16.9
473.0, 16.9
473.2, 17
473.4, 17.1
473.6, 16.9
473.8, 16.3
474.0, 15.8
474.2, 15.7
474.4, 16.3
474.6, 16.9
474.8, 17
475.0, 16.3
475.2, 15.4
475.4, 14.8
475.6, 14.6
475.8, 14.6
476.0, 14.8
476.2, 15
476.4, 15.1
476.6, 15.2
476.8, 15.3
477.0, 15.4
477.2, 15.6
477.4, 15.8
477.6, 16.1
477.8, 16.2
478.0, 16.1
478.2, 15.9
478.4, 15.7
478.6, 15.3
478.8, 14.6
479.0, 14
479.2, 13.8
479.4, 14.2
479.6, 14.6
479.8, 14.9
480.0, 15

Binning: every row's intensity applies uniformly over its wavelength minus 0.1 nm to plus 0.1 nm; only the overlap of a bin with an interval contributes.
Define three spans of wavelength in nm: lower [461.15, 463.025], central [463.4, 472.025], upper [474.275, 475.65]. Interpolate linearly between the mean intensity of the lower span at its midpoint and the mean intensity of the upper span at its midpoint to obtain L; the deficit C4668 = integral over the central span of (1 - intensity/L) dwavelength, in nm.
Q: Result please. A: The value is 0.60 nm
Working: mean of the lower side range 16.5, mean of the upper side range 15.9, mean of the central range 15.2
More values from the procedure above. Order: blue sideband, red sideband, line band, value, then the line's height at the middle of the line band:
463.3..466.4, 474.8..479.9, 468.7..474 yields -0.20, 15.3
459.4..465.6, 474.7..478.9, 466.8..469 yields 0.12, 15.8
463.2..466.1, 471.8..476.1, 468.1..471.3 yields 0.13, 15.8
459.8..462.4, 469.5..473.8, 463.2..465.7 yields 0.23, 16.6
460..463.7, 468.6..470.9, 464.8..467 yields 0.06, 15.8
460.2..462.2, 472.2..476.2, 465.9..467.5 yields 0.13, 16.6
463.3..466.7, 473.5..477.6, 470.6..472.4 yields 0.01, 15.5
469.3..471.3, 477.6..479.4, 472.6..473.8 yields -0.14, 15.1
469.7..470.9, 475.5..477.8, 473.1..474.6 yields -0.13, 15.2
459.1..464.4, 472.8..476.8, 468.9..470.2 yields 0.04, 16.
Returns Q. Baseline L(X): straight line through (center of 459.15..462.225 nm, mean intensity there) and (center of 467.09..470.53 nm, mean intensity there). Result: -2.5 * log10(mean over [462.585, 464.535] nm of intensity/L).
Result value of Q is 0.07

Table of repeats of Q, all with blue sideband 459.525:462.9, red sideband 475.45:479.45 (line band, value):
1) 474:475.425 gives -0.05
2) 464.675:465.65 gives 0.09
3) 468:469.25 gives 0.06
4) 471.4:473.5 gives -0.06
